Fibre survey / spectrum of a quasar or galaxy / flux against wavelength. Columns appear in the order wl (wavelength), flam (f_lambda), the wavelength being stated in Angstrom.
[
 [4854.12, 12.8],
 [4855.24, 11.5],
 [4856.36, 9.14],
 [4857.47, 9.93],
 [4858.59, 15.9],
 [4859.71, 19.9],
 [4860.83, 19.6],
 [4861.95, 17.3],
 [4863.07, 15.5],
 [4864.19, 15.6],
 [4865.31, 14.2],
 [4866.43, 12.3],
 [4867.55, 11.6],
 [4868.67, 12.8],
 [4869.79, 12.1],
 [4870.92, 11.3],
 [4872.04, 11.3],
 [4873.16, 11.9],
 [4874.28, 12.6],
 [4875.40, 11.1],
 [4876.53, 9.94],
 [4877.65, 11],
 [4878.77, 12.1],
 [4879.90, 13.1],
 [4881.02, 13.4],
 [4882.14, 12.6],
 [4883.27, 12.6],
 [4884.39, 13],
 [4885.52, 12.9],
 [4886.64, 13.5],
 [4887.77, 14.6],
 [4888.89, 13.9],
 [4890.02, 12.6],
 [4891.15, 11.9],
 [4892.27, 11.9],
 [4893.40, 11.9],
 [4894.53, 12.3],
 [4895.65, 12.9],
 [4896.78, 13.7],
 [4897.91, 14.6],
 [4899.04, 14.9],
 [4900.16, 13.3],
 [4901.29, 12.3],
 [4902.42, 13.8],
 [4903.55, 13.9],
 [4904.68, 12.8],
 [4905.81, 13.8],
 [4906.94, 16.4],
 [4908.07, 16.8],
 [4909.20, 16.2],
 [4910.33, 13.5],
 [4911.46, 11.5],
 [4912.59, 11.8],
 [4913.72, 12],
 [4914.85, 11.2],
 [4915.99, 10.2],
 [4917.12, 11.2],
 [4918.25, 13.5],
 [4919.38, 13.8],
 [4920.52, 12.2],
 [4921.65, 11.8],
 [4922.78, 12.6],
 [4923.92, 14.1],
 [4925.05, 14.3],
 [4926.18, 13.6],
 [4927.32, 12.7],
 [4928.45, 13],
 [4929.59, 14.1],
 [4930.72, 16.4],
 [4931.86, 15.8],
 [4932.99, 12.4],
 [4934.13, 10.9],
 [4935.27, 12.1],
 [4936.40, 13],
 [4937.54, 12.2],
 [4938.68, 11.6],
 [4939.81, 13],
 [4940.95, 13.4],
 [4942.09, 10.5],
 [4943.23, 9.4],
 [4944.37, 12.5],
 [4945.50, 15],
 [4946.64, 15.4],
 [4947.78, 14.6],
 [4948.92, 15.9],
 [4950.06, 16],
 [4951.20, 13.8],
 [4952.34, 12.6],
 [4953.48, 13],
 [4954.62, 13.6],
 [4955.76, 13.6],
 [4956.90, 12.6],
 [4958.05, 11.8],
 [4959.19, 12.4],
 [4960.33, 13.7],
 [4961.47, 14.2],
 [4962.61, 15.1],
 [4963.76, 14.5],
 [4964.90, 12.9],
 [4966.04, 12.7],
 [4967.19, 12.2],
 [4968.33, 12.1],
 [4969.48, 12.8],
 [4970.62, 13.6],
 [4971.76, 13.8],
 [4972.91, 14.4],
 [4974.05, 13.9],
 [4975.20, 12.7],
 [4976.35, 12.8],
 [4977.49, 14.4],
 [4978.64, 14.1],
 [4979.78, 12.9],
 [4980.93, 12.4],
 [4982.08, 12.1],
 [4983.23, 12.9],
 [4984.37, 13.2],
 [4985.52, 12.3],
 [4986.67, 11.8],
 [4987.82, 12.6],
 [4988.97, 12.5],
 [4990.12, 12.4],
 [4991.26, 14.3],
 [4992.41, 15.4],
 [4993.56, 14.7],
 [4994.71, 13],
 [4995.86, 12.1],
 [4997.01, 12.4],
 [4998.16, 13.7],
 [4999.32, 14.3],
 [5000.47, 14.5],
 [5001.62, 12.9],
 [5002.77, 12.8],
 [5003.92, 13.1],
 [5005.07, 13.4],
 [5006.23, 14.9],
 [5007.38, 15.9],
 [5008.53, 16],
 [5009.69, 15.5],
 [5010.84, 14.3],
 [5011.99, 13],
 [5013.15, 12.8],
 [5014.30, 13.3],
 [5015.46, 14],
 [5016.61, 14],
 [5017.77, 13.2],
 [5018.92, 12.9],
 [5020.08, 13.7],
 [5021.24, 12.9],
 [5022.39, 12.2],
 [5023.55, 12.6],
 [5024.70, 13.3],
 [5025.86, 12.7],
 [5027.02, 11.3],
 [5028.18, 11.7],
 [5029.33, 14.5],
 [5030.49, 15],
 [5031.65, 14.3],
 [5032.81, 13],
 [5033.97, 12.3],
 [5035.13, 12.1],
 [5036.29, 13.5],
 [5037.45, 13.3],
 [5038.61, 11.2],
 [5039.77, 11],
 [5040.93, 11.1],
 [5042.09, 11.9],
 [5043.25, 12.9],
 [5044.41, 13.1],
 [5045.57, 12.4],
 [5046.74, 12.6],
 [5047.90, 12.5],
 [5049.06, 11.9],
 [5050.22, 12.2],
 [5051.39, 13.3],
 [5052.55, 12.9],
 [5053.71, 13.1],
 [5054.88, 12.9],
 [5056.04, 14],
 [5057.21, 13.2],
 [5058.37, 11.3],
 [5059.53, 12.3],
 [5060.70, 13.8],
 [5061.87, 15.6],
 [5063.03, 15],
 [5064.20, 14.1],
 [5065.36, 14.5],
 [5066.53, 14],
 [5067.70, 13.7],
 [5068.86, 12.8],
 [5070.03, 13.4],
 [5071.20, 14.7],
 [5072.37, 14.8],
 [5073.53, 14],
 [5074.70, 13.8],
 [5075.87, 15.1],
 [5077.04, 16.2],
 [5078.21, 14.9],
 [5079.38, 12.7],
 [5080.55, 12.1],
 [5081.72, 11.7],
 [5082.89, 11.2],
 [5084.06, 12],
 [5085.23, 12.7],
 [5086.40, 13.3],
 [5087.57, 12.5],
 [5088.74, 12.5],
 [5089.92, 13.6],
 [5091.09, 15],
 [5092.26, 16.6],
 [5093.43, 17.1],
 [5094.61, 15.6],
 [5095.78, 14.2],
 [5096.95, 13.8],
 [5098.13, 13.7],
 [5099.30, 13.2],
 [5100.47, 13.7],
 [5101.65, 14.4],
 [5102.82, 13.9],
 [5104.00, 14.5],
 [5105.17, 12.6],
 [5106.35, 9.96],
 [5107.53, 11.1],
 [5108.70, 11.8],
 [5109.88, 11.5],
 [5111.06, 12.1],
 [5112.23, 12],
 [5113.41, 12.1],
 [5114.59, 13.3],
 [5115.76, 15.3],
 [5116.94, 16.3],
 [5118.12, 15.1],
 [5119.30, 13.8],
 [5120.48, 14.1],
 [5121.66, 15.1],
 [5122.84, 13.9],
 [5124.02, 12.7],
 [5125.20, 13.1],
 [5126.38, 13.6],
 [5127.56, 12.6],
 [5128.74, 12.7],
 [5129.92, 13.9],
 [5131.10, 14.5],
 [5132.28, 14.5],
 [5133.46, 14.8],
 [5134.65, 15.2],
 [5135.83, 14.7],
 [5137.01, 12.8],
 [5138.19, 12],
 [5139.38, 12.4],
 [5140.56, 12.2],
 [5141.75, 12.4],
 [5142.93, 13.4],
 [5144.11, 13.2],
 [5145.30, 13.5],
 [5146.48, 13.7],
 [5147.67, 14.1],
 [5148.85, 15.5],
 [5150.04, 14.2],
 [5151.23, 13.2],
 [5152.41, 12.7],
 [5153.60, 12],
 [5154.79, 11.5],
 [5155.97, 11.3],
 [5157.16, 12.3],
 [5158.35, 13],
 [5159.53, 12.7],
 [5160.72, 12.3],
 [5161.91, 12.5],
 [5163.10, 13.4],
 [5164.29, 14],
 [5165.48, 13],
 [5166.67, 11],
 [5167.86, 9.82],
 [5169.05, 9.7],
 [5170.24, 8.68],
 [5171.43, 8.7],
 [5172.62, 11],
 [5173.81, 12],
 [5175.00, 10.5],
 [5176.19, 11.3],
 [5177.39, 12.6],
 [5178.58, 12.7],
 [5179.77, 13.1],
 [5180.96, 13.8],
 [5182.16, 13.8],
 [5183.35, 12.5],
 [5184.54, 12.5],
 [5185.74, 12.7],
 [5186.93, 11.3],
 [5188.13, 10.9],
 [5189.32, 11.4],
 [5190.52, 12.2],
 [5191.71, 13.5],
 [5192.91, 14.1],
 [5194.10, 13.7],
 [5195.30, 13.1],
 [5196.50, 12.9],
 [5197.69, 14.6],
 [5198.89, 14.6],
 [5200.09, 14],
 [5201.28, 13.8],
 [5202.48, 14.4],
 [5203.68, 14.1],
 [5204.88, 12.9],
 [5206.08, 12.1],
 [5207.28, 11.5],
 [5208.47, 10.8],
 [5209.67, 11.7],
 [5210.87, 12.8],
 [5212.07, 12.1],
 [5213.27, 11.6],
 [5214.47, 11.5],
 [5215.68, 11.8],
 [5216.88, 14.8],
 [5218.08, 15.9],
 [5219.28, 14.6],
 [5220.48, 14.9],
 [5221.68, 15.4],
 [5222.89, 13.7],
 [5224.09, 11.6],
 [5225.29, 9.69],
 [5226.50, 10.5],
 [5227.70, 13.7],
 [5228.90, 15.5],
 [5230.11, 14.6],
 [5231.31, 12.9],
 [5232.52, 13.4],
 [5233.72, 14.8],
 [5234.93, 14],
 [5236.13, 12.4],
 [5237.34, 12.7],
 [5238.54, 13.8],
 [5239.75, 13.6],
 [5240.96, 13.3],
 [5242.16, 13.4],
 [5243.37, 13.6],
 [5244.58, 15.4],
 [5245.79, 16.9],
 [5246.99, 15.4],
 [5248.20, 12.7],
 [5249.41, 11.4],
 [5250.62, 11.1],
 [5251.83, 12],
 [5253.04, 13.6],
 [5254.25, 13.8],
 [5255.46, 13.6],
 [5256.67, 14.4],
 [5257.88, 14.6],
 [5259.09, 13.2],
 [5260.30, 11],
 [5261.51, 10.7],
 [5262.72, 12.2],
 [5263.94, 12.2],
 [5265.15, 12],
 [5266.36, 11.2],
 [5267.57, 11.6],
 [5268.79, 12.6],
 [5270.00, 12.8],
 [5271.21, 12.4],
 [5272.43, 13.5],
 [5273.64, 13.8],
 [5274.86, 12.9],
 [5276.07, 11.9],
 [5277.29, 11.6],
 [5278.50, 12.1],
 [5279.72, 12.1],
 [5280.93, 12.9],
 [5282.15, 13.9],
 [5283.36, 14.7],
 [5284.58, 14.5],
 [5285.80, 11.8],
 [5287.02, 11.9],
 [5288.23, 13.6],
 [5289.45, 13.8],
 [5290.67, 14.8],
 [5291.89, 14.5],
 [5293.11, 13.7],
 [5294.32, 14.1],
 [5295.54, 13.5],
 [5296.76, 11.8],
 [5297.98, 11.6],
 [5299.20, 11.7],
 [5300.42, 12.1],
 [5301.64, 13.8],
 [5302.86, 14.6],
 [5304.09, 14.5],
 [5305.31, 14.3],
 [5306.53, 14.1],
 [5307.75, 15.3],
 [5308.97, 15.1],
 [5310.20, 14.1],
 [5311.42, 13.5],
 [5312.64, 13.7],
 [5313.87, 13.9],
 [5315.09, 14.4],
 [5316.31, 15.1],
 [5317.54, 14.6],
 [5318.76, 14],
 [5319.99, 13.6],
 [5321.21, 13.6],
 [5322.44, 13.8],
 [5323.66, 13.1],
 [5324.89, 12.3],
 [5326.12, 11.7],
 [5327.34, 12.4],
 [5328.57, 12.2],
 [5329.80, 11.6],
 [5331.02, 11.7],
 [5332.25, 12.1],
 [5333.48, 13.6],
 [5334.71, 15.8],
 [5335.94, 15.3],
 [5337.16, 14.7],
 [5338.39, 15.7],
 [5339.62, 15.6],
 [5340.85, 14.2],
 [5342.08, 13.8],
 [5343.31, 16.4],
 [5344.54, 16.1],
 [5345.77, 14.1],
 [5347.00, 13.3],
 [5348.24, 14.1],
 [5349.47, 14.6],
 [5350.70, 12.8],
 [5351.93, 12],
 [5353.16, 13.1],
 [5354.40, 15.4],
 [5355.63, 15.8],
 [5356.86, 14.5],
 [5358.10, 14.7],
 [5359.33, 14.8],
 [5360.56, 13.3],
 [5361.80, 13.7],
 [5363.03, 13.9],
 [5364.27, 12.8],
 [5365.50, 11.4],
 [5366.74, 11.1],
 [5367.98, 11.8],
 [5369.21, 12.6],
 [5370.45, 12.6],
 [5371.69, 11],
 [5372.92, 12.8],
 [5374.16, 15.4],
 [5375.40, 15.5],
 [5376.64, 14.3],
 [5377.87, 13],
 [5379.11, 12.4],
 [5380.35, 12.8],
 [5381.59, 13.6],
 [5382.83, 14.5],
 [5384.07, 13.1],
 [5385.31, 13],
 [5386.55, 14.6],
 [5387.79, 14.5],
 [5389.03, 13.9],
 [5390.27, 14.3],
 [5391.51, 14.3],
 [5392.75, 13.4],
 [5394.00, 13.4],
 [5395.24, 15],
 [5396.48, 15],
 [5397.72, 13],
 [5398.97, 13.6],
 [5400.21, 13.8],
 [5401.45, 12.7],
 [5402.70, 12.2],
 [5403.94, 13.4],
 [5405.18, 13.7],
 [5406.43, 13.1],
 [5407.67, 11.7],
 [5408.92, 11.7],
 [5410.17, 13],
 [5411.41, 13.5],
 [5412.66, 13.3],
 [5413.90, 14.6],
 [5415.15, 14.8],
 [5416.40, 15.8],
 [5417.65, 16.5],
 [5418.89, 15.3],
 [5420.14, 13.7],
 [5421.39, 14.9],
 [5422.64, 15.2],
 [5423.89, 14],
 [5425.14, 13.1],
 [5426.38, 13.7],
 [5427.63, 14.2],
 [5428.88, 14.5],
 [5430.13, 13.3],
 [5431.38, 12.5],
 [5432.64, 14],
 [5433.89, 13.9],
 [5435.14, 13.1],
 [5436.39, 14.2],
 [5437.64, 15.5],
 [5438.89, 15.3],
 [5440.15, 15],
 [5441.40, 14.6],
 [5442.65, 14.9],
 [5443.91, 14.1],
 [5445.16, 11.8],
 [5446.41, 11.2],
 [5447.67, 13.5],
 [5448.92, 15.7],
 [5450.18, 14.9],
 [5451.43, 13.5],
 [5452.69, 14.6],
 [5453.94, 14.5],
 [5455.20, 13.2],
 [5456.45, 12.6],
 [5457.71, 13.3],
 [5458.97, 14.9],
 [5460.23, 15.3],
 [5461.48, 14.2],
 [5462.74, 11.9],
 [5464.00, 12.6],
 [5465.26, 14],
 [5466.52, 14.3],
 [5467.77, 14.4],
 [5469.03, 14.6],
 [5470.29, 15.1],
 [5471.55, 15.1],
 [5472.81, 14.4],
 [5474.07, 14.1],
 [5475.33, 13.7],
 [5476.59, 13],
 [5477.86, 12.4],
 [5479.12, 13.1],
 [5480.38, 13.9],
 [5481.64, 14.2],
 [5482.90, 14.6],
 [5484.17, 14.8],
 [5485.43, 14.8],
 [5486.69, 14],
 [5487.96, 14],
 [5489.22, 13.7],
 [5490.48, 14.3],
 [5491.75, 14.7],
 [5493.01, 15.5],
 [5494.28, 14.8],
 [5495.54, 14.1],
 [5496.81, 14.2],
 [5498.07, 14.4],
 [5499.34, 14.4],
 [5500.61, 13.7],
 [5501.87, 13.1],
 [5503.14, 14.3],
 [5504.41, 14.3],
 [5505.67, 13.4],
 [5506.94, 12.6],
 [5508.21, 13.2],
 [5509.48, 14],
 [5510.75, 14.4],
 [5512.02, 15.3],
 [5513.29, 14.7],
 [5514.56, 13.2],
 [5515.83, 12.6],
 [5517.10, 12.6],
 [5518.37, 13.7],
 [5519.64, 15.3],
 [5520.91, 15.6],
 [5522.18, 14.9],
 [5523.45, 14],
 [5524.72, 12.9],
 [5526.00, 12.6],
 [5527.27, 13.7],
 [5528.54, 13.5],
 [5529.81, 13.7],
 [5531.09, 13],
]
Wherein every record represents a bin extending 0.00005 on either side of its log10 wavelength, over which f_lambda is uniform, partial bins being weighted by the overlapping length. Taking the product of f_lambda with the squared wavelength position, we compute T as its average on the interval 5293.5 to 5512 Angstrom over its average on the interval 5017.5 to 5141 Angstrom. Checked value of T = 1.2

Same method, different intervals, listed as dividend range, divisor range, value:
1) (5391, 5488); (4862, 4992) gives 1.30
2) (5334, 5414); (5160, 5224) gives 1.17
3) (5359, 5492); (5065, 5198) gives 1.18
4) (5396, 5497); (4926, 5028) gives 1.26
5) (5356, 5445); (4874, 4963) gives 1.26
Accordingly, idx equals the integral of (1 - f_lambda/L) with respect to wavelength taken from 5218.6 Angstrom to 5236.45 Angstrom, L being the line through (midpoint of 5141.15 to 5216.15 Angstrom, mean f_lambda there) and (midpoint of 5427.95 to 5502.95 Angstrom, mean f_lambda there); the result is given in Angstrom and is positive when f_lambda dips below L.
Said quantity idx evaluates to -1.0 Angstrom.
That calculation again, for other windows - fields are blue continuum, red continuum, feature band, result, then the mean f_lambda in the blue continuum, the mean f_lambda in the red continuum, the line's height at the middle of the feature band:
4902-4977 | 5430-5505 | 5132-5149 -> 0.0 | 13.3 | 14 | 13.6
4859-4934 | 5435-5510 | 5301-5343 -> -0.1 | 13.3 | 14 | 13.8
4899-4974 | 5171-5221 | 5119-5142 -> -1.2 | 13.3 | 12.7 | 12.9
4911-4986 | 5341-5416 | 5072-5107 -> -1.2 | 13.1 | 13.6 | 13.3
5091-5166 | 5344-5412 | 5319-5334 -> 0.9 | 13.4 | 13.5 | 13.5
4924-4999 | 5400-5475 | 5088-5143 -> -0.5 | 13.3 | 13.9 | 13.5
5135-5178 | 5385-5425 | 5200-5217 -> 0.1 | 12.3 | 13.9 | 12.7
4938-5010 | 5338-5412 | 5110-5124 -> -0.3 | 13.4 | 13.6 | 13.5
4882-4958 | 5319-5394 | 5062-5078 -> -1.2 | 13.2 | 13.6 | 13.4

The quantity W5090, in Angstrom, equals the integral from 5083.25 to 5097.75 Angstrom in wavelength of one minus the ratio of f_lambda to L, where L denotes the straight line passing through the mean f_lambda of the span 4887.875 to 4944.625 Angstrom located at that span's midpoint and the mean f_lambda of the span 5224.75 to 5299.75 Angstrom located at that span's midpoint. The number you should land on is -1.1 Angstrom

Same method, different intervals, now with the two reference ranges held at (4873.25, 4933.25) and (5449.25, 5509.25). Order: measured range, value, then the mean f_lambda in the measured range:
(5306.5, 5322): -0.54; 14.2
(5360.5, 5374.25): 1.26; 12.6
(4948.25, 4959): -0.36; 13.6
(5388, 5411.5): 0.80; 13.4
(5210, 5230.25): 0.65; 13.2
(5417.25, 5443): -0.71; 14.3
